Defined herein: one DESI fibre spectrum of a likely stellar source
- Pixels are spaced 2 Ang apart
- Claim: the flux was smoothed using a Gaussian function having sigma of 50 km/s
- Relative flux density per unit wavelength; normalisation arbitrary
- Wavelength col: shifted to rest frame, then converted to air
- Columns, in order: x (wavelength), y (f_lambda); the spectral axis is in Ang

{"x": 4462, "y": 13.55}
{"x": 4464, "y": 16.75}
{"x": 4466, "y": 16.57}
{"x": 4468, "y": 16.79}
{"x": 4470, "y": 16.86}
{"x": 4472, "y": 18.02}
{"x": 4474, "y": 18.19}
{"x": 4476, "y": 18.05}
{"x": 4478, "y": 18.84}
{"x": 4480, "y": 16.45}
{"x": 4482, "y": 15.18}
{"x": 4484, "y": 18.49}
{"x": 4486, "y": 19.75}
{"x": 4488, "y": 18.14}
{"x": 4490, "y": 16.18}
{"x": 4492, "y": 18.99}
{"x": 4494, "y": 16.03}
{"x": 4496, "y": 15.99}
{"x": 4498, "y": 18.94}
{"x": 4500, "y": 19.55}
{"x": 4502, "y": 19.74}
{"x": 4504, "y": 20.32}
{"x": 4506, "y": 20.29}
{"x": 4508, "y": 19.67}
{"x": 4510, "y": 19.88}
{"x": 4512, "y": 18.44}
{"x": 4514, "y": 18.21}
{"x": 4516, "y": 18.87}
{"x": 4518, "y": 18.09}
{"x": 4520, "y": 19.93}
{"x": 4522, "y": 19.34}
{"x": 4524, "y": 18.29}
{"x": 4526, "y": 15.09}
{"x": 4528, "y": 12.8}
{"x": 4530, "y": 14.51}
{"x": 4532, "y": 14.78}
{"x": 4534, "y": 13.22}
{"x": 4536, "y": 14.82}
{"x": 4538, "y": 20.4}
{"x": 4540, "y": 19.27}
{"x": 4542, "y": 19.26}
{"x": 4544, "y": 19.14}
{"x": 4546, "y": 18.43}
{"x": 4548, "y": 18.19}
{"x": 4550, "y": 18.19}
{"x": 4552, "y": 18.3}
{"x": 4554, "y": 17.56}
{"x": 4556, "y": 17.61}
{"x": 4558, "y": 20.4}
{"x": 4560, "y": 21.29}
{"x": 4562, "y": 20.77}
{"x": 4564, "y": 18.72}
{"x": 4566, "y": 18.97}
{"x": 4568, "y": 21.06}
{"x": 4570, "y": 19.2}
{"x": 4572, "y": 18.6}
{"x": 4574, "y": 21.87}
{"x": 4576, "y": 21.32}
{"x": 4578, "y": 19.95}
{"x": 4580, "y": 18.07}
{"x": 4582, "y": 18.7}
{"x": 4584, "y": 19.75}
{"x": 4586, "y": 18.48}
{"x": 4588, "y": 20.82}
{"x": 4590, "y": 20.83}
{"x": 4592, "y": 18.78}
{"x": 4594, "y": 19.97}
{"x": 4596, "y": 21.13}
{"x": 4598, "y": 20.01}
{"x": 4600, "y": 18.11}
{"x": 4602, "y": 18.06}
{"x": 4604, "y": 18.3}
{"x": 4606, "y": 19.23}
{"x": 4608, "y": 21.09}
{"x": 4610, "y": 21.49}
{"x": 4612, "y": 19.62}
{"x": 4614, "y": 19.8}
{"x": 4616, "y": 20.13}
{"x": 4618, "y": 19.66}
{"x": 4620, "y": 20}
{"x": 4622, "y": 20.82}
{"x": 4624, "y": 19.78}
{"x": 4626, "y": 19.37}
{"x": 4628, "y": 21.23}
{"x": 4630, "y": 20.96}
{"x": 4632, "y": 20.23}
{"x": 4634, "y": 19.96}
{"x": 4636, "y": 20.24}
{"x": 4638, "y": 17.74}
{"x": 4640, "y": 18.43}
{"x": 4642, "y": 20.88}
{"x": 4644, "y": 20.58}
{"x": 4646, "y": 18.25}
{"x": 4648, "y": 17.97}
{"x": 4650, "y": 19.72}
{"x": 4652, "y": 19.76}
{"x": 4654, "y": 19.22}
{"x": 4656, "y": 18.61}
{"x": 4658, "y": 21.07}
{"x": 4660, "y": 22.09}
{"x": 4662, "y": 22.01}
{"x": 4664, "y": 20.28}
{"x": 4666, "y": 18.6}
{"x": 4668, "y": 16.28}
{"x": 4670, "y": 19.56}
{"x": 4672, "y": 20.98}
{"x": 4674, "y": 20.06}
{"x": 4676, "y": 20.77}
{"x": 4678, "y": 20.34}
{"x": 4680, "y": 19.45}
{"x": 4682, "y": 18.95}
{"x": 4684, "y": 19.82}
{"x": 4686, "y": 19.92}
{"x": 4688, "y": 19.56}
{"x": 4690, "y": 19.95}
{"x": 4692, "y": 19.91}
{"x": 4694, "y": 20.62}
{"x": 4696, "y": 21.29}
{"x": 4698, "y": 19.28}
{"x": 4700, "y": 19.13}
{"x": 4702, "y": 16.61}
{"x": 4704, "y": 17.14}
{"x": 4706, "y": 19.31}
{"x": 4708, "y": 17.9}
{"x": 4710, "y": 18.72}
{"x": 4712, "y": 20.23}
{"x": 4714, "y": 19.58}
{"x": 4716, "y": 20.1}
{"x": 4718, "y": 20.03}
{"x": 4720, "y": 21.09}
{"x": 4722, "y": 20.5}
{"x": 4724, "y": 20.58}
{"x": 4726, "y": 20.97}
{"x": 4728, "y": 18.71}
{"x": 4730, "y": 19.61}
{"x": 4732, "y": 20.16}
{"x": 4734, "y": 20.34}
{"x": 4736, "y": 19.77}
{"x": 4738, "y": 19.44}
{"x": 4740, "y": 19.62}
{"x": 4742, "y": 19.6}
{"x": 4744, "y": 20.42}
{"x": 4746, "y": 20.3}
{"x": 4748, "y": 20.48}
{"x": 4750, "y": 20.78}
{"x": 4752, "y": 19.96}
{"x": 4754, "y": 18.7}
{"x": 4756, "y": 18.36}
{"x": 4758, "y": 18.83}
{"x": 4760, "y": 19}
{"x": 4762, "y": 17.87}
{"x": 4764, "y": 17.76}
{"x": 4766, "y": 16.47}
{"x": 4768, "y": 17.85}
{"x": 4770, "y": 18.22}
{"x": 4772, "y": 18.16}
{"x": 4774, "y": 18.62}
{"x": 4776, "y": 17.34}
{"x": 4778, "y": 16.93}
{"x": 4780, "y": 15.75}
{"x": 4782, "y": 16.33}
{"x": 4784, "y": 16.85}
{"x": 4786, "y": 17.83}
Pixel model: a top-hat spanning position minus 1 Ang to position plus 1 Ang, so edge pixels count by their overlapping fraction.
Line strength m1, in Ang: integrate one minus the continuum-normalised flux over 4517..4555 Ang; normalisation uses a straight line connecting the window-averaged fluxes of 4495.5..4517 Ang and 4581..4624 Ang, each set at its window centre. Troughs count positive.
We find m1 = 3.9 Ang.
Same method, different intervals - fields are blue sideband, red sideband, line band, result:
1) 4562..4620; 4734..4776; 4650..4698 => -1.4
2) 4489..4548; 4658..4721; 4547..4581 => -1.9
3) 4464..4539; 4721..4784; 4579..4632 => -4.7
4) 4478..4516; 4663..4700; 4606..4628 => -1.0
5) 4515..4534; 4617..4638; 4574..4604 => -1.3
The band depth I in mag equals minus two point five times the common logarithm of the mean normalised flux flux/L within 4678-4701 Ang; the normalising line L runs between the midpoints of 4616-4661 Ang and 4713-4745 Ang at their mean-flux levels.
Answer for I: 0.007 mag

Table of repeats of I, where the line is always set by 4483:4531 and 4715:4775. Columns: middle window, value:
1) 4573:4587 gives -0.07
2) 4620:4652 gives -0.05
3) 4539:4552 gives -0.02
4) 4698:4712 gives 0.05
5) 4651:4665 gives -0.08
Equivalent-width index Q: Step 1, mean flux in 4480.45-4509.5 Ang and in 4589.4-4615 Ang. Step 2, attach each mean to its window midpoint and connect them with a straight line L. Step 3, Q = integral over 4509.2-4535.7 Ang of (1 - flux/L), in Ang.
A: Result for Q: 2.5 Ang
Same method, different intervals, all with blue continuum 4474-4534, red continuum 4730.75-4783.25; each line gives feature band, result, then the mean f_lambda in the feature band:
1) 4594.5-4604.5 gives -0.6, 19.2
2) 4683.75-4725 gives -2.3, 19.6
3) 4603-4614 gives -1.1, 19.9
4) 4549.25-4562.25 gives -0.8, 19.1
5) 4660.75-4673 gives -0.8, 19.7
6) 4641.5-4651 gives -0.6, 19.4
